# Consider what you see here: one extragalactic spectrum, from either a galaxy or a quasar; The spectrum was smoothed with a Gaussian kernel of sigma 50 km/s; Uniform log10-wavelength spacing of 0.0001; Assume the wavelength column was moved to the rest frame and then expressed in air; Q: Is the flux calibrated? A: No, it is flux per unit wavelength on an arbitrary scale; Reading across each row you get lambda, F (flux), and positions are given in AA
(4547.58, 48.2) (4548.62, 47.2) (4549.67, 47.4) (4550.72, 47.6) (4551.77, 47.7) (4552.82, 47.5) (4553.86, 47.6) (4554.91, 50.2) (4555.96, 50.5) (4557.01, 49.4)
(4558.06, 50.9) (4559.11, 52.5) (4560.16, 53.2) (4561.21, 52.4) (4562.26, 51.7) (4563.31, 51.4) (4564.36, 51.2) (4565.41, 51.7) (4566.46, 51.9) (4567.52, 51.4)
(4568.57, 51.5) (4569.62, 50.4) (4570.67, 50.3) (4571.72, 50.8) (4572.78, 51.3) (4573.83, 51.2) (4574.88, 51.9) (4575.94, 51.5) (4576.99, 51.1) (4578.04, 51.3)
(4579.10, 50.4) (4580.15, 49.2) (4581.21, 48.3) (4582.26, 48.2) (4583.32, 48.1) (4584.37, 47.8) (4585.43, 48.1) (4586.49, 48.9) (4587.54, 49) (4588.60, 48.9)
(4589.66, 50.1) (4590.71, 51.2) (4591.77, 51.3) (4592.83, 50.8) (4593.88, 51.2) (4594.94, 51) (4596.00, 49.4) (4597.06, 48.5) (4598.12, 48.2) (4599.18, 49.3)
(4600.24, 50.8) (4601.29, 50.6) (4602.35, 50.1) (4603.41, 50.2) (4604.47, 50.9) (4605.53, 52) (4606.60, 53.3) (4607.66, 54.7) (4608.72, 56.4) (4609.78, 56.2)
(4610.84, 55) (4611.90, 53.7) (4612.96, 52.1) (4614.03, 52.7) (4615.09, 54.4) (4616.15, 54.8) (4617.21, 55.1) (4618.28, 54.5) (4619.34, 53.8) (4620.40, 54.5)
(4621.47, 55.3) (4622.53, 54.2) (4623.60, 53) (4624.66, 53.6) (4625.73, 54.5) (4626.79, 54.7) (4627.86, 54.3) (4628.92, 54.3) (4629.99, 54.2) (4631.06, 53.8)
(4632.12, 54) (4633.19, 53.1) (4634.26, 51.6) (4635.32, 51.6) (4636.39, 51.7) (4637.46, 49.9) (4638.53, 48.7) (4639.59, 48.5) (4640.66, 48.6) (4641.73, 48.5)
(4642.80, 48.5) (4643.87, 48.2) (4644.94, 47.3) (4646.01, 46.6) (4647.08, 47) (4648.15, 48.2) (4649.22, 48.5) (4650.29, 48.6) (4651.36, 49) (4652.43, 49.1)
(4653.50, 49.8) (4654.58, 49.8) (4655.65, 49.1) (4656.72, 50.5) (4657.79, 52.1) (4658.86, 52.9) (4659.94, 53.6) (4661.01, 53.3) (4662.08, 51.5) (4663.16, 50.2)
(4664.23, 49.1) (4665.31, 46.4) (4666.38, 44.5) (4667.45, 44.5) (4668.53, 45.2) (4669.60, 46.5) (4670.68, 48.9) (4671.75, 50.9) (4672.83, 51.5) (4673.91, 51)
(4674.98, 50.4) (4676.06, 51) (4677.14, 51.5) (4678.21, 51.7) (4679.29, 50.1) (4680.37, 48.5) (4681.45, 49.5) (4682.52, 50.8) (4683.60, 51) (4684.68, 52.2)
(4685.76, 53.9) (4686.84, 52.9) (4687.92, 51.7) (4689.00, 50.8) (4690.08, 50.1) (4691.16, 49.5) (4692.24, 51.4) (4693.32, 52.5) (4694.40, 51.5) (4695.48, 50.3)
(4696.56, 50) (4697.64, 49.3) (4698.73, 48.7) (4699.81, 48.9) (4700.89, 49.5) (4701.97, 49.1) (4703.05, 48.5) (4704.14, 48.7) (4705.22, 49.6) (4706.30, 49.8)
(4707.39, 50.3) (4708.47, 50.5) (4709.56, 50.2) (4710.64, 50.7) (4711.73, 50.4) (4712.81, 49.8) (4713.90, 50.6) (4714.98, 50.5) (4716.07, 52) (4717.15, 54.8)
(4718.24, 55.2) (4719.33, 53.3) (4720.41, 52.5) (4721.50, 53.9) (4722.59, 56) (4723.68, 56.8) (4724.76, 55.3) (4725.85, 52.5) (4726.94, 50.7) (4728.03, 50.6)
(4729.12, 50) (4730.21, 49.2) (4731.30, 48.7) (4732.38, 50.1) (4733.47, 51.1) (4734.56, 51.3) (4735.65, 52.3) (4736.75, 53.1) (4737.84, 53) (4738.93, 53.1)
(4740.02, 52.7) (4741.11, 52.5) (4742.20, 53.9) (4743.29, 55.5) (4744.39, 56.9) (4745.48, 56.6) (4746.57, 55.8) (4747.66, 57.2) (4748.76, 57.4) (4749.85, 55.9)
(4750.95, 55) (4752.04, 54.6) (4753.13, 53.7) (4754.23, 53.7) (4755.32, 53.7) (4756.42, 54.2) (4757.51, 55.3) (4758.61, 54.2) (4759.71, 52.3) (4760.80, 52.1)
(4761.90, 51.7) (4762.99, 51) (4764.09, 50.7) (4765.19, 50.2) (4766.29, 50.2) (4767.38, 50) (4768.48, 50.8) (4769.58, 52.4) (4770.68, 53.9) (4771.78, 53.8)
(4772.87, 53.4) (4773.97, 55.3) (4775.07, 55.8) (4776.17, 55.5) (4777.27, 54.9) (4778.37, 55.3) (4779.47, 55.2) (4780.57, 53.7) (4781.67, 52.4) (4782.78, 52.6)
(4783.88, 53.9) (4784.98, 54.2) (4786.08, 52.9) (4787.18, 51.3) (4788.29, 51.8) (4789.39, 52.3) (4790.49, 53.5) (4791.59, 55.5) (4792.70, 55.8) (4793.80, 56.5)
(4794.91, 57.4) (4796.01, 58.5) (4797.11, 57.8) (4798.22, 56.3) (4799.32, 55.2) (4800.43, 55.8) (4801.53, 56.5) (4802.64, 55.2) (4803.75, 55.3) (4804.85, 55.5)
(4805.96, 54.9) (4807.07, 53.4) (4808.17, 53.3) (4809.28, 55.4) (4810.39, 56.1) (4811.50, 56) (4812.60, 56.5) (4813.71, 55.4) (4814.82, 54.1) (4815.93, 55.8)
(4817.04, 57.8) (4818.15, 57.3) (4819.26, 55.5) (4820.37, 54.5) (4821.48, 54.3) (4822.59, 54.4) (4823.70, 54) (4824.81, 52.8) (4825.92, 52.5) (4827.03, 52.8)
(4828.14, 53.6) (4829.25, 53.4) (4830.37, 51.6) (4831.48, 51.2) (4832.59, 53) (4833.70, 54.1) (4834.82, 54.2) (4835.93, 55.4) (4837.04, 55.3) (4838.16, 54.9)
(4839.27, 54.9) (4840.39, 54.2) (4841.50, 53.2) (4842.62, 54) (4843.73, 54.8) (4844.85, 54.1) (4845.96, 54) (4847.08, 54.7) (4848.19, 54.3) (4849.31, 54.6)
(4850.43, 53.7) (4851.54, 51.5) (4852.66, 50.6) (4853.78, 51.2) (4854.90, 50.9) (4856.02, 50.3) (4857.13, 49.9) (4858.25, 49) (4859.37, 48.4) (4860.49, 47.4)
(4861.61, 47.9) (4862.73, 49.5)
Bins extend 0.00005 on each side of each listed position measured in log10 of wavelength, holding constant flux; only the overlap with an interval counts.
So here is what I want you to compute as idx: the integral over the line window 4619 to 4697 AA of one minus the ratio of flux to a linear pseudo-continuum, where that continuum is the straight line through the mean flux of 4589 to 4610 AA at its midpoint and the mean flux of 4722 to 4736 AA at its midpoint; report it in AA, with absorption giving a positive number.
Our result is 1.3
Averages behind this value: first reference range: 51.2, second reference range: 51.9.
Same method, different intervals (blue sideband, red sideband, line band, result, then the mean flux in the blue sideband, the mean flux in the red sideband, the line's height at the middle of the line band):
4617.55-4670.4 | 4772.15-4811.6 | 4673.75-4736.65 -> 1.5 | 50.6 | 54.8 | 52.4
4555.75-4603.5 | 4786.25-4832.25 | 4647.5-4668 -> 0.9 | 50.4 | 54.8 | 51.9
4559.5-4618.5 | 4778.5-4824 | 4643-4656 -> 1.0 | 51.3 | 55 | 52.3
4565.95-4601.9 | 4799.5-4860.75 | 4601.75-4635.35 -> -2.0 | 50.1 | 53.8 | 50.6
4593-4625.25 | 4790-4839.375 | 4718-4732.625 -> 0.4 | 52.6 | 55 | 54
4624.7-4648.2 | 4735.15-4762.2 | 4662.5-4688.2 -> 1.2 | 50.9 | 54.3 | 52.1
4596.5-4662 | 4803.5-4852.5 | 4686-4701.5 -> 0.6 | 51.7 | 54.3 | 52.5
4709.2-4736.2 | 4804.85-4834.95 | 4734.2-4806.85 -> -1.3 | 52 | 54.4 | 53.1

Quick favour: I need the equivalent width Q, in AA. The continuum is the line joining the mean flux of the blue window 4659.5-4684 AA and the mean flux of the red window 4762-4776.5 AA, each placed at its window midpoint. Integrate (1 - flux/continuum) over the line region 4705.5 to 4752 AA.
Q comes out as -1.4 AA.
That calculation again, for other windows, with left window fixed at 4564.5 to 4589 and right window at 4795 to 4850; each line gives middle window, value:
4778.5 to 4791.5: 0.2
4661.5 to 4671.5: 0.8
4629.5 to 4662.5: 0.8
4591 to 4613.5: -0.5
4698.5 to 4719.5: 0.8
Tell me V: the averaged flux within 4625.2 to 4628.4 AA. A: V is 54.6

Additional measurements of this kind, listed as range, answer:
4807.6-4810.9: 54.9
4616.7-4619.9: 54.5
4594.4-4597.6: 49.5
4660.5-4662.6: 52.5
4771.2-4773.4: 53.8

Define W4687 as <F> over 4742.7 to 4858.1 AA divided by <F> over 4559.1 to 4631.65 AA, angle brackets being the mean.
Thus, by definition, 1.0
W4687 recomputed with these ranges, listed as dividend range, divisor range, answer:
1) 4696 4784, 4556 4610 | 1.03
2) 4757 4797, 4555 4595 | 1.06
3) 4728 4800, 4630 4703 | 1.07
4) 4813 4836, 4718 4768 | 1.02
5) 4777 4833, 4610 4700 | 1.07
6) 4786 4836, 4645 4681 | 1.11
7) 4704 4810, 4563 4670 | 1.05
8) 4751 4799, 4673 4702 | 1.06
